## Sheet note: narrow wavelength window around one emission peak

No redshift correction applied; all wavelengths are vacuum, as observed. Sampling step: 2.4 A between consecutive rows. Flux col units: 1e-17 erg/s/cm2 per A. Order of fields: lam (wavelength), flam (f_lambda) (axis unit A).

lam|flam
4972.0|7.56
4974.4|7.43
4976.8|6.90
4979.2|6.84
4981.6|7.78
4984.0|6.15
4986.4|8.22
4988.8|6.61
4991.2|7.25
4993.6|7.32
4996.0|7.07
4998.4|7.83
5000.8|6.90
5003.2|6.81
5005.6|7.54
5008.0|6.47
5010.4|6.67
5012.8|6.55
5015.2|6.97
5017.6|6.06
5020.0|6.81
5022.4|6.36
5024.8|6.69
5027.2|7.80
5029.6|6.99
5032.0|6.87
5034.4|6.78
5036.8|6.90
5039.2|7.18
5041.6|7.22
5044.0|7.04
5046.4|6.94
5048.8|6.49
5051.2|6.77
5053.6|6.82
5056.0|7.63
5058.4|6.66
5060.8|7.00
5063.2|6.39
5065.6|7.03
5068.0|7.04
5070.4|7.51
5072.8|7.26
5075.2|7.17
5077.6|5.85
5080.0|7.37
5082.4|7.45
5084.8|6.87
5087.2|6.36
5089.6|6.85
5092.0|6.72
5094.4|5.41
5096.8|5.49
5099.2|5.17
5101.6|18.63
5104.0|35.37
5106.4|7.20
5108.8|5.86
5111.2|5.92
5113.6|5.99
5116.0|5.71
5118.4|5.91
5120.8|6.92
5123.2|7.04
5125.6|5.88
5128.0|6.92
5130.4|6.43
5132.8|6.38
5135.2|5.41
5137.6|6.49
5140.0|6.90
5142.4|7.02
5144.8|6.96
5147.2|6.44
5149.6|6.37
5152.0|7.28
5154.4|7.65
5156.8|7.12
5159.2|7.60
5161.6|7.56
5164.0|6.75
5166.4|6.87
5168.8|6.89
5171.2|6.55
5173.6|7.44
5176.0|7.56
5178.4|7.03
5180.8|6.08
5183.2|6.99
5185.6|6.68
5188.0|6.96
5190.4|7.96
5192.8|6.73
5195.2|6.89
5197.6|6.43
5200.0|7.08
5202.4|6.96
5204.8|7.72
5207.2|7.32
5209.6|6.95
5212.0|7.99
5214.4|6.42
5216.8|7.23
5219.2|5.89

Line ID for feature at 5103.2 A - Hbeta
